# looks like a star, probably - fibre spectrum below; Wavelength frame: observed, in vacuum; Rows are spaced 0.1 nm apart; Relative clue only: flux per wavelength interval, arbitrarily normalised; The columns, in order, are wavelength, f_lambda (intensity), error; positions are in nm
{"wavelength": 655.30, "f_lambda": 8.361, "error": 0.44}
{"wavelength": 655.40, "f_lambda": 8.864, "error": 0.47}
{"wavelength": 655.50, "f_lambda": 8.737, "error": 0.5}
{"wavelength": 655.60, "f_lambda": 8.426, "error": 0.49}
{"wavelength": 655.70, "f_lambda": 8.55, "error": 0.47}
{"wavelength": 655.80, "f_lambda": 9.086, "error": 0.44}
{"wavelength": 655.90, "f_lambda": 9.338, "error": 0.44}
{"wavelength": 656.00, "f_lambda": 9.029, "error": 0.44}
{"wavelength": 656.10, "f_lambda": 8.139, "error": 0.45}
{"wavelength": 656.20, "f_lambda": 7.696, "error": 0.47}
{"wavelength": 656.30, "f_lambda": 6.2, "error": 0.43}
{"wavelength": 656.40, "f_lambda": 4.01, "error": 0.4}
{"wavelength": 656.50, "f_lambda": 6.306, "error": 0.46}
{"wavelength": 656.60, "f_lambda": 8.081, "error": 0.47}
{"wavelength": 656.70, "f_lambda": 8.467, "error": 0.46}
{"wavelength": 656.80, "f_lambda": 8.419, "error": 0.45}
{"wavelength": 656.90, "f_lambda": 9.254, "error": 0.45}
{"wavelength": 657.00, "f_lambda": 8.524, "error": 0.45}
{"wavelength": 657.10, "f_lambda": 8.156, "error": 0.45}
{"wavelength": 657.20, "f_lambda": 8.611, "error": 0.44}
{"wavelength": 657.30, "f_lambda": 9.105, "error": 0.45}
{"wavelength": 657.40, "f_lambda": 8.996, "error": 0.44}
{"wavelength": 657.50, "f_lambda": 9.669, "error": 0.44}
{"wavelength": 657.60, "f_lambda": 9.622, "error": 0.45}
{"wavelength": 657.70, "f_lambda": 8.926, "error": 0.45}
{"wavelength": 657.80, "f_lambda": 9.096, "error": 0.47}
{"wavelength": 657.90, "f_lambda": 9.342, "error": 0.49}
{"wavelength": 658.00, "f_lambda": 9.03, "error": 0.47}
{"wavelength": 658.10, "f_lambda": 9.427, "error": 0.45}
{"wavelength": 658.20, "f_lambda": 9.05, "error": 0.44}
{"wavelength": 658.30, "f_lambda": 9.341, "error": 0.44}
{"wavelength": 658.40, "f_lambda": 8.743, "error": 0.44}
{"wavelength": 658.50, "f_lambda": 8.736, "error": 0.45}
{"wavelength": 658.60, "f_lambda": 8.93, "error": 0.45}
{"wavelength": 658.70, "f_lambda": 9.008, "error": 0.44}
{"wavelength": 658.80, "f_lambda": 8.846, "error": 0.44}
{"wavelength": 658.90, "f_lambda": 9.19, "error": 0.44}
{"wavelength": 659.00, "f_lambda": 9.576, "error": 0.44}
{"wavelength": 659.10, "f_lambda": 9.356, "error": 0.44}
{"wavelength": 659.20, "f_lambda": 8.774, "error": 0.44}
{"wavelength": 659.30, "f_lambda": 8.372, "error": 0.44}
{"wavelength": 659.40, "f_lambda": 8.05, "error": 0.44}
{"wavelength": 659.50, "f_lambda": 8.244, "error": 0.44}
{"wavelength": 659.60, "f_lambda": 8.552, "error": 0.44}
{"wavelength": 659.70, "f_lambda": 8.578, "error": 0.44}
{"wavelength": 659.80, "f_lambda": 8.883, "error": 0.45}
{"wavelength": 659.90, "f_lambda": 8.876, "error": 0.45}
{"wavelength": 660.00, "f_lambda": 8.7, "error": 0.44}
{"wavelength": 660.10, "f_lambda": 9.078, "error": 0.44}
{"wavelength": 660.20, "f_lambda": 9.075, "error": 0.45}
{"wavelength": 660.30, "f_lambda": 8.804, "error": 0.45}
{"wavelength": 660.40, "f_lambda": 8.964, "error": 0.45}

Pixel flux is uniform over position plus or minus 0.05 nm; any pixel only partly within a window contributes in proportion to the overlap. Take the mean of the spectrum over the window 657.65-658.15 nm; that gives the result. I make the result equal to 9.16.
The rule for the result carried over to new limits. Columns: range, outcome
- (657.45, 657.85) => 9.33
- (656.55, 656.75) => 8.27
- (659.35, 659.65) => 8.28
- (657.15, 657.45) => 8.9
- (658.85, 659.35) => 9.05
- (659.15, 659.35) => 8.57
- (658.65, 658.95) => 9.01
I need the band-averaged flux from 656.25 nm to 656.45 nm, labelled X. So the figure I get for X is 5.1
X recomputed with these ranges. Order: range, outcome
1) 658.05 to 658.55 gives 9.06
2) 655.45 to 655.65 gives 8.58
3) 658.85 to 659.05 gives 9.38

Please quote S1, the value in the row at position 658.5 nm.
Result 8.736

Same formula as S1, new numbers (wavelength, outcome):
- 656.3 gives 6.2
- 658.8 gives 8.846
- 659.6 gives 8.552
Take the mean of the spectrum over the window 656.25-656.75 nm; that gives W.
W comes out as 6.61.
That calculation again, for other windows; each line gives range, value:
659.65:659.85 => 8.73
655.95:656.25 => 8.29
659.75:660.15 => 8.88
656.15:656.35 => 6.95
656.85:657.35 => 8.73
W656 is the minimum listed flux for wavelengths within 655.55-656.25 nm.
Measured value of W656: 7.696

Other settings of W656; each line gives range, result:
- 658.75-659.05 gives 8.846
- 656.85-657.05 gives 8.524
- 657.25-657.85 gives 8.926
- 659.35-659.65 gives 8.05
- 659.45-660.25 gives 8.244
